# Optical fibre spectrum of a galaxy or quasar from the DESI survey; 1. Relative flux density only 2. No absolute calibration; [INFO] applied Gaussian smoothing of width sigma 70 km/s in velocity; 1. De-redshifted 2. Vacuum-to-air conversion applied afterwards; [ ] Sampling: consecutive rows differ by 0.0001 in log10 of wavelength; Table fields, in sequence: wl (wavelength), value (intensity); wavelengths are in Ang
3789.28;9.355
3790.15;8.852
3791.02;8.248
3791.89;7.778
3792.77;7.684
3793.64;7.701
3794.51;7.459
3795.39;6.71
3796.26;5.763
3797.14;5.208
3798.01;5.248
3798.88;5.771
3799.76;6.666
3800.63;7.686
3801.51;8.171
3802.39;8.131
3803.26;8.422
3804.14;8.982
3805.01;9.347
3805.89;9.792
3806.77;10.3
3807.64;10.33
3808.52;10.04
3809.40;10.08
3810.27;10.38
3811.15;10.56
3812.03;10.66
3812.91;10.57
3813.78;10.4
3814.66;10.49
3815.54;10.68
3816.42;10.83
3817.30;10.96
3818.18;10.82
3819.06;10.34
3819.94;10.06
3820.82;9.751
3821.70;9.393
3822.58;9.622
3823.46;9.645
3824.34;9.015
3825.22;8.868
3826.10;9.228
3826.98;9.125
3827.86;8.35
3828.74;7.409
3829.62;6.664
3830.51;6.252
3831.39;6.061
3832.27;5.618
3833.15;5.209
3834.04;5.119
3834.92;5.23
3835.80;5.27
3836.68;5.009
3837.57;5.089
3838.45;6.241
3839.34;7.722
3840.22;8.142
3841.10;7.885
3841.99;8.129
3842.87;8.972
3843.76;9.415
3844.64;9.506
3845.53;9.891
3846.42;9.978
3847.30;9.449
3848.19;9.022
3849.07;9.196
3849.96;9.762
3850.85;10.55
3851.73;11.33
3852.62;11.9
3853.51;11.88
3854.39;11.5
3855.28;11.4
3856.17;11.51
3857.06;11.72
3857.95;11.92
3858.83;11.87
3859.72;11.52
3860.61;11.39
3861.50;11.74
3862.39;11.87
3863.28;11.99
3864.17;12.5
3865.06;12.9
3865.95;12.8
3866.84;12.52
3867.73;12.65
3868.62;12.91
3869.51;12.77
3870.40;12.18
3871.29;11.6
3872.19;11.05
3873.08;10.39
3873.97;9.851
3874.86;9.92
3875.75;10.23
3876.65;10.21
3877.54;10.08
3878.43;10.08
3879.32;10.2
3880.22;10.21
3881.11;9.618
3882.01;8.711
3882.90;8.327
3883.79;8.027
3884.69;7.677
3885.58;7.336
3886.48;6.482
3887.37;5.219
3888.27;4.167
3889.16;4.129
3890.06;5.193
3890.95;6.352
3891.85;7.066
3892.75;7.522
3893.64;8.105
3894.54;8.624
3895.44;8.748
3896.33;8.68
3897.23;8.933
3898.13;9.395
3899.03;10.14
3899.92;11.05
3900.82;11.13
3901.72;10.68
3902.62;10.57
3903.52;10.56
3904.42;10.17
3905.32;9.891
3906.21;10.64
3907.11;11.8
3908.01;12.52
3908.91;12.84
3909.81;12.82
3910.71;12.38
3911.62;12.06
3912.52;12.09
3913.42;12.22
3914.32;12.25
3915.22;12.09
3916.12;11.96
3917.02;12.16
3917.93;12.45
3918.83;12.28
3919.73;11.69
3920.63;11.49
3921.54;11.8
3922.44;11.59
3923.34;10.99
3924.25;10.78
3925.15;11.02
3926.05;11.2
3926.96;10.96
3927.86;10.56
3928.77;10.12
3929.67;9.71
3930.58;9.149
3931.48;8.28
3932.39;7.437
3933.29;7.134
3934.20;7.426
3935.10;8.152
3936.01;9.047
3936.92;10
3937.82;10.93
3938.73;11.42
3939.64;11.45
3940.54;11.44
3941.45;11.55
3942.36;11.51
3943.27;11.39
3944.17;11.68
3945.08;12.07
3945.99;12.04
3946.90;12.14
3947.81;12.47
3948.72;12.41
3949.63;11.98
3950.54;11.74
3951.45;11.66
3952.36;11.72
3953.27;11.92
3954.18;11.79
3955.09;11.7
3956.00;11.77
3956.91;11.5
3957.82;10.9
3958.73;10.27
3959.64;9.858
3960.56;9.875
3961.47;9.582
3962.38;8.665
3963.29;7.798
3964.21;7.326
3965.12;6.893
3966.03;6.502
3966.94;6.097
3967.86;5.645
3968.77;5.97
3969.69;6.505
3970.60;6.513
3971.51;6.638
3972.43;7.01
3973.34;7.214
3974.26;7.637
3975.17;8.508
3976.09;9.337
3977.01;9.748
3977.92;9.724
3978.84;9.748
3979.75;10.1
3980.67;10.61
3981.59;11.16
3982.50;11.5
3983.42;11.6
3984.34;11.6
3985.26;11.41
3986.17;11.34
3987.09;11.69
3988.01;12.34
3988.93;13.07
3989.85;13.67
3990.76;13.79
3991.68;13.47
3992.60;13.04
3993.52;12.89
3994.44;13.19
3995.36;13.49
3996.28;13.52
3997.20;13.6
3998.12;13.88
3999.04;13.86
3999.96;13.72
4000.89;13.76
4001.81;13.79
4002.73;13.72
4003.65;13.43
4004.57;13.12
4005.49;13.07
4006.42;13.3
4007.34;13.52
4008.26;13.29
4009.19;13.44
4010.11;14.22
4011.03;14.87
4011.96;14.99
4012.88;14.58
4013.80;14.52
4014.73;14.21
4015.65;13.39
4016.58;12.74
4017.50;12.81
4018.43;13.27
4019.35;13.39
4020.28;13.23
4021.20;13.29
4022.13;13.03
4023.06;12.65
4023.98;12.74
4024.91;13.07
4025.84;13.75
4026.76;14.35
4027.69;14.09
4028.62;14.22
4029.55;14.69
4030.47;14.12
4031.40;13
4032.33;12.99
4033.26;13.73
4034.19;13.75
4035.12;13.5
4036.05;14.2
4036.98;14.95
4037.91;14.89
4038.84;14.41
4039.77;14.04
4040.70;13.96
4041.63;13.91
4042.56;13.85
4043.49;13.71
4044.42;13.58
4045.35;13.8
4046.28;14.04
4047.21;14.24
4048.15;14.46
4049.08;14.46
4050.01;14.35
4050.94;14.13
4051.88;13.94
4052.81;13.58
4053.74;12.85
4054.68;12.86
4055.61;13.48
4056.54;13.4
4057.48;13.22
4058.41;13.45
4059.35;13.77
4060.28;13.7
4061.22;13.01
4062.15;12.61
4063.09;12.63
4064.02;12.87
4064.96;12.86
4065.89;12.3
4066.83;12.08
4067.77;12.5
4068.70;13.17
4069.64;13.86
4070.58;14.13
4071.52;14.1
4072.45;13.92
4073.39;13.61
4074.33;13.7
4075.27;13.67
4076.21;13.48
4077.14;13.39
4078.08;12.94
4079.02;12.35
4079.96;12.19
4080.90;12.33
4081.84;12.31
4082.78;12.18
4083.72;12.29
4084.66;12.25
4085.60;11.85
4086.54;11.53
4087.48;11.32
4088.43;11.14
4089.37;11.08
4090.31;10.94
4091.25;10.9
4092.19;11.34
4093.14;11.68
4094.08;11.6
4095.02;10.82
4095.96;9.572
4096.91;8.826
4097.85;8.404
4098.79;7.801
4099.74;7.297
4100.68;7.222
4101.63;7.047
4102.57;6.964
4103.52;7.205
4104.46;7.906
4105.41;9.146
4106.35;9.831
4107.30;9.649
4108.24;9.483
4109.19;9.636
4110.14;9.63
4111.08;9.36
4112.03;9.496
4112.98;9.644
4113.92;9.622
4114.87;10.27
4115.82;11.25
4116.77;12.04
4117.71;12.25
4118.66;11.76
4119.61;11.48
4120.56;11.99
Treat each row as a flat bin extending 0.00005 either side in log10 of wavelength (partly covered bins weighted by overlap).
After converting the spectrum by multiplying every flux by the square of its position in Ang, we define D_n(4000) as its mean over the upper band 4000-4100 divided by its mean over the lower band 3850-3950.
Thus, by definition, 1.34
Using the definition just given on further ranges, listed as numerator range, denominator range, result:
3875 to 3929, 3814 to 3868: 1.08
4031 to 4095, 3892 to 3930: 1.30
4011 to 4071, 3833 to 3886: 1.50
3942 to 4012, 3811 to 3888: 1.24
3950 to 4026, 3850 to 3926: 1.15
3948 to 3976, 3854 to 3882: 0.85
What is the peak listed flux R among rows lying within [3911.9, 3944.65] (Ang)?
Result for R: 12.45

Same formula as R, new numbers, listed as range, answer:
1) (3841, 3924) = 12.91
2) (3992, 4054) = 14.99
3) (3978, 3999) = 13.88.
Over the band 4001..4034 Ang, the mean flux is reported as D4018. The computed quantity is 13.6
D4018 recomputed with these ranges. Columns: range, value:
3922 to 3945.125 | 10.2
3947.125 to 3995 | 10.2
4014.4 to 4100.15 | 12.9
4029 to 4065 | 13.7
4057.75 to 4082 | 13.1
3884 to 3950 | 10.2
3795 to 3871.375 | 9.42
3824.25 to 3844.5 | 7.14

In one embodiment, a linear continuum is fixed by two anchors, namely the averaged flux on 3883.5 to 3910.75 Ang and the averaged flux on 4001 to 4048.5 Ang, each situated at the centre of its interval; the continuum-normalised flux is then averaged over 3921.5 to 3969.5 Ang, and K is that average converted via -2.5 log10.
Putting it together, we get 0.06 mag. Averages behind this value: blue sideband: 8.95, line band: 10.1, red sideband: 13.8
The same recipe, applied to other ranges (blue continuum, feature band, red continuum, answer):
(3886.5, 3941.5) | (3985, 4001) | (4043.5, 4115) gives -0.20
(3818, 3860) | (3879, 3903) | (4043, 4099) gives 0.18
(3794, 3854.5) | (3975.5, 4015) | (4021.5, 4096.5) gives -0.07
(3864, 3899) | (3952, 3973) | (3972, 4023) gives 0.29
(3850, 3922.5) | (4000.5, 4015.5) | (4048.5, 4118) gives -0.23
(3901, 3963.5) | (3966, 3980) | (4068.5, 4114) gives 0.39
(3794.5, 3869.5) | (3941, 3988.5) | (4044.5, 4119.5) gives 0.06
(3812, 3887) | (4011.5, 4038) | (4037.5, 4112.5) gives -0.19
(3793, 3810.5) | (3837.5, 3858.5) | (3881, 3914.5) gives -0.13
